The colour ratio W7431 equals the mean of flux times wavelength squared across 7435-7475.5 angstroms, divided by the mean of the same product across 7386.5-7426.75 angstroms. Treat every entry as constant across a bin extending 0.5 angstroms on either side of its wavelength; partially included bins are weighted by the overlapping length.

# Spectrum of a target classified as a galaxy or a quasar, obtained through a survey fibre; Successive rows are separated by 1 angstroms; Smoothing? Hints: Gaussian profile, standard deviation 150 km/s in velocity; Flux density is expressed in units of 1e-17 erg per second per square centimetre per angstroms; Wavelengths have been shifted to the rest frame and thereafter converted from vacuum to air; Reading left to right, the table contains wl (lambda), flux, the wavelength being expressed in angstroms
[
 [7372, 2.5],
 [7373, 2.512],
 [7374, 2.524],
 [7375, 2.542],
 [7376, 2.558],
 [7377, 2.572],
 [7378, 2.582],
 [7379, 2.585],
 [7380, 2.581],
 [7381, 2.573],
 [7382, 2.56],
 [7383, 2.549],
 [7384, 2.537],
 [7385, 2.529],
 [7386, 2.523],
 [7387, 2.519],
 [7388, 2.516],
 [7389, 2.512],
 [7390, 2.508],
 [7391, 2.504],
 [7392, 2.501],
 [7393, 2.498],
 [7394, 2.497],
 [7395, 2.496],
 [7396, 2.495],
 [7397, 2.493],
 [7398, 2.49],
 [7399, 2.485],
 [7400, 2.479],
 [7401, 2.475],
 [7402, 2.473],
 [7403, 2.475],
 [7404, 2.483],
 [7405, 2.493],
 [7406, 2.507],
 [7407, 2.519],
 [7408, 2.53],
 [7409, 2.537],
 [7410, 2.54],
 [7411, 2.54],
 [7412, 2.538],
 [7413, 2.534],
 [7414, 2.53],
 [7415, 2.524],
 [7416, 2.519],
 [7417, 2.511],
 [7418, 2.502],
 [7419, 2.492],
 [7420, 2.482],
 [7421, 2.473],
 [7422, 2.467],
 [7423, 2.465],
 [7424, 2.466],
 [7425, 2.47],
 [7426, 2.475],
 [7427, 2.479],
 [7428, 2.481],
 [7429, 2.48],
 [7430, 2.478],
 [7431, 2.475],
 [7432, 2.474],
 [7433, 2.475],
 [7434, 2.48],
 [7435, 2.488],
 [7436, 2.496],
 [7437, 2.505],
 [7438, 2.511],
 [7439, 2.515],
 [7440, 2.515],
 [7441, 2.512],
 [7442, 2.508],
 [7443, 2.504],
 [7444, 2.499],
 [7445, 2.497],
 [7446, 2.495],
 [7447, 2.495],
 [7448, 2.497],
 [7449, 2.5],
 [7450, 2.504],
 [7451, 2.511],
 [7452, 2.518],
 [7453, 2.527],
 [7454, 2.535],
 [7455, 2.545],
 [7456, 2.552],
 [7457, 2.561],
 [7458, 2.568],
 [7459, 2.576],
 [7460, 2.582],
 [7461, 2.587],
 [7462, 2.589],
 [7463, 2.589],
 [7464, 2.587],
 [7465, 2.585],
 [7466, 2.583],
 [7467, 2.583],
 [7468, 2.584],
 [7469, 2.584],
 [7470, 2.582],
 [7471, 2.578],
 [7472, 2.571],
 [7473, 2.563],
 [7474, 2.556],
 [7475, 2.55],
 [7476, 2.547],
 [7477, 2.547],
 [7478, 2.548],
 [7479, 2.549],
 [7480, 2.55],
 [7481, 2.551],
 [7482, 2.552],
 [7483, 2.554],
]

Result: 1.0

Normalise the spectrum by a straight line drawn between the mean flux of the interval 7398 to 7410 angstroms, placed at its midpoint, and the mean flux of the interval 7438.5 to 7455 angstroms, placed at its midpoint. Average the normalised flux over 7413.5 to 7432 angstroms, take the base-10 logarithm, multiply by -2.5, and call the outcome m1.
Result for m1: 0.01 mag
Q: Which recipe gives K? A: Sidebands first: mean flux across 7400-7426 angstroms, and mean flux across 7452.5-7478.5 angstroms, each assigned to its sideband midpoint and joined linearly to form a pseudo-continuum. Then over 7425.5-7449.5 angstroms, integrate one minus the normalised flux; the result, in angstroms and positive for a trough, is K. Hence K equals 0.4 angstroms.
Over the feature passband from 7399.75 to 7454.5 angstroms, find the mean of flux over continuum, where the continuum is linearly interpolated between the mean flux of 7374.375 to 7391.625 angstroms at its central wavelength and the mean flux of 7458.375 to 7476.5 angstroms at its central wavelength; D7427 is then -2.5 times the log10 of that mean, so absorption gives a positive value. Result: 0.03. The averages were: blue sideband 2.54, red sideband 2.58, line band 2.5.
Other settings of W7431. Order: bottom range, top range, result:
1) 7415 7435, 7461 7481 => 1.05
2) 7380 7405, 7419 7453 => 1.00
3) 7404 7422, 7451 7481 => 1.03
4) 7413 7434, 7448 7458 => 1.02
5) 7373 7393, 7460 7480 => 1.04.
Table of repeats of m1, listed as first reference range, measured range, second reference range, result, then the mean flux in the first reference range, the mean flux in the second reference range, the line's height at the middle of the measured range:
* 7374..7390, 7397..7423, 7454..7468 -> 0.02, 2.55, 2.57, 2.56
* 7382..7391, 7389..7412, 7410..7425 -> 0.01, 2.53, 2.5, 2.52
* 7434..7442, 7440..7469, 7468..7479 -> 0.00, 2.5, 2.56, 2.53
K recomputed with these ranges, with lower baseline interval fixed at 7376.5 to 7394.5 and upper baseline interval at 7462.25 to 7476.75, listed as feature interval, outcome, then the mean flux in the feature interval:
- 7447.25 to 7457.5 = 0.2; 2.52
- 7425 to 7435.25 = 0.3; 2.48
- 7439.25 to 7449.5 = 0.2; 2.5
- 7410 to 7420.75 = 0.1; 2.52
